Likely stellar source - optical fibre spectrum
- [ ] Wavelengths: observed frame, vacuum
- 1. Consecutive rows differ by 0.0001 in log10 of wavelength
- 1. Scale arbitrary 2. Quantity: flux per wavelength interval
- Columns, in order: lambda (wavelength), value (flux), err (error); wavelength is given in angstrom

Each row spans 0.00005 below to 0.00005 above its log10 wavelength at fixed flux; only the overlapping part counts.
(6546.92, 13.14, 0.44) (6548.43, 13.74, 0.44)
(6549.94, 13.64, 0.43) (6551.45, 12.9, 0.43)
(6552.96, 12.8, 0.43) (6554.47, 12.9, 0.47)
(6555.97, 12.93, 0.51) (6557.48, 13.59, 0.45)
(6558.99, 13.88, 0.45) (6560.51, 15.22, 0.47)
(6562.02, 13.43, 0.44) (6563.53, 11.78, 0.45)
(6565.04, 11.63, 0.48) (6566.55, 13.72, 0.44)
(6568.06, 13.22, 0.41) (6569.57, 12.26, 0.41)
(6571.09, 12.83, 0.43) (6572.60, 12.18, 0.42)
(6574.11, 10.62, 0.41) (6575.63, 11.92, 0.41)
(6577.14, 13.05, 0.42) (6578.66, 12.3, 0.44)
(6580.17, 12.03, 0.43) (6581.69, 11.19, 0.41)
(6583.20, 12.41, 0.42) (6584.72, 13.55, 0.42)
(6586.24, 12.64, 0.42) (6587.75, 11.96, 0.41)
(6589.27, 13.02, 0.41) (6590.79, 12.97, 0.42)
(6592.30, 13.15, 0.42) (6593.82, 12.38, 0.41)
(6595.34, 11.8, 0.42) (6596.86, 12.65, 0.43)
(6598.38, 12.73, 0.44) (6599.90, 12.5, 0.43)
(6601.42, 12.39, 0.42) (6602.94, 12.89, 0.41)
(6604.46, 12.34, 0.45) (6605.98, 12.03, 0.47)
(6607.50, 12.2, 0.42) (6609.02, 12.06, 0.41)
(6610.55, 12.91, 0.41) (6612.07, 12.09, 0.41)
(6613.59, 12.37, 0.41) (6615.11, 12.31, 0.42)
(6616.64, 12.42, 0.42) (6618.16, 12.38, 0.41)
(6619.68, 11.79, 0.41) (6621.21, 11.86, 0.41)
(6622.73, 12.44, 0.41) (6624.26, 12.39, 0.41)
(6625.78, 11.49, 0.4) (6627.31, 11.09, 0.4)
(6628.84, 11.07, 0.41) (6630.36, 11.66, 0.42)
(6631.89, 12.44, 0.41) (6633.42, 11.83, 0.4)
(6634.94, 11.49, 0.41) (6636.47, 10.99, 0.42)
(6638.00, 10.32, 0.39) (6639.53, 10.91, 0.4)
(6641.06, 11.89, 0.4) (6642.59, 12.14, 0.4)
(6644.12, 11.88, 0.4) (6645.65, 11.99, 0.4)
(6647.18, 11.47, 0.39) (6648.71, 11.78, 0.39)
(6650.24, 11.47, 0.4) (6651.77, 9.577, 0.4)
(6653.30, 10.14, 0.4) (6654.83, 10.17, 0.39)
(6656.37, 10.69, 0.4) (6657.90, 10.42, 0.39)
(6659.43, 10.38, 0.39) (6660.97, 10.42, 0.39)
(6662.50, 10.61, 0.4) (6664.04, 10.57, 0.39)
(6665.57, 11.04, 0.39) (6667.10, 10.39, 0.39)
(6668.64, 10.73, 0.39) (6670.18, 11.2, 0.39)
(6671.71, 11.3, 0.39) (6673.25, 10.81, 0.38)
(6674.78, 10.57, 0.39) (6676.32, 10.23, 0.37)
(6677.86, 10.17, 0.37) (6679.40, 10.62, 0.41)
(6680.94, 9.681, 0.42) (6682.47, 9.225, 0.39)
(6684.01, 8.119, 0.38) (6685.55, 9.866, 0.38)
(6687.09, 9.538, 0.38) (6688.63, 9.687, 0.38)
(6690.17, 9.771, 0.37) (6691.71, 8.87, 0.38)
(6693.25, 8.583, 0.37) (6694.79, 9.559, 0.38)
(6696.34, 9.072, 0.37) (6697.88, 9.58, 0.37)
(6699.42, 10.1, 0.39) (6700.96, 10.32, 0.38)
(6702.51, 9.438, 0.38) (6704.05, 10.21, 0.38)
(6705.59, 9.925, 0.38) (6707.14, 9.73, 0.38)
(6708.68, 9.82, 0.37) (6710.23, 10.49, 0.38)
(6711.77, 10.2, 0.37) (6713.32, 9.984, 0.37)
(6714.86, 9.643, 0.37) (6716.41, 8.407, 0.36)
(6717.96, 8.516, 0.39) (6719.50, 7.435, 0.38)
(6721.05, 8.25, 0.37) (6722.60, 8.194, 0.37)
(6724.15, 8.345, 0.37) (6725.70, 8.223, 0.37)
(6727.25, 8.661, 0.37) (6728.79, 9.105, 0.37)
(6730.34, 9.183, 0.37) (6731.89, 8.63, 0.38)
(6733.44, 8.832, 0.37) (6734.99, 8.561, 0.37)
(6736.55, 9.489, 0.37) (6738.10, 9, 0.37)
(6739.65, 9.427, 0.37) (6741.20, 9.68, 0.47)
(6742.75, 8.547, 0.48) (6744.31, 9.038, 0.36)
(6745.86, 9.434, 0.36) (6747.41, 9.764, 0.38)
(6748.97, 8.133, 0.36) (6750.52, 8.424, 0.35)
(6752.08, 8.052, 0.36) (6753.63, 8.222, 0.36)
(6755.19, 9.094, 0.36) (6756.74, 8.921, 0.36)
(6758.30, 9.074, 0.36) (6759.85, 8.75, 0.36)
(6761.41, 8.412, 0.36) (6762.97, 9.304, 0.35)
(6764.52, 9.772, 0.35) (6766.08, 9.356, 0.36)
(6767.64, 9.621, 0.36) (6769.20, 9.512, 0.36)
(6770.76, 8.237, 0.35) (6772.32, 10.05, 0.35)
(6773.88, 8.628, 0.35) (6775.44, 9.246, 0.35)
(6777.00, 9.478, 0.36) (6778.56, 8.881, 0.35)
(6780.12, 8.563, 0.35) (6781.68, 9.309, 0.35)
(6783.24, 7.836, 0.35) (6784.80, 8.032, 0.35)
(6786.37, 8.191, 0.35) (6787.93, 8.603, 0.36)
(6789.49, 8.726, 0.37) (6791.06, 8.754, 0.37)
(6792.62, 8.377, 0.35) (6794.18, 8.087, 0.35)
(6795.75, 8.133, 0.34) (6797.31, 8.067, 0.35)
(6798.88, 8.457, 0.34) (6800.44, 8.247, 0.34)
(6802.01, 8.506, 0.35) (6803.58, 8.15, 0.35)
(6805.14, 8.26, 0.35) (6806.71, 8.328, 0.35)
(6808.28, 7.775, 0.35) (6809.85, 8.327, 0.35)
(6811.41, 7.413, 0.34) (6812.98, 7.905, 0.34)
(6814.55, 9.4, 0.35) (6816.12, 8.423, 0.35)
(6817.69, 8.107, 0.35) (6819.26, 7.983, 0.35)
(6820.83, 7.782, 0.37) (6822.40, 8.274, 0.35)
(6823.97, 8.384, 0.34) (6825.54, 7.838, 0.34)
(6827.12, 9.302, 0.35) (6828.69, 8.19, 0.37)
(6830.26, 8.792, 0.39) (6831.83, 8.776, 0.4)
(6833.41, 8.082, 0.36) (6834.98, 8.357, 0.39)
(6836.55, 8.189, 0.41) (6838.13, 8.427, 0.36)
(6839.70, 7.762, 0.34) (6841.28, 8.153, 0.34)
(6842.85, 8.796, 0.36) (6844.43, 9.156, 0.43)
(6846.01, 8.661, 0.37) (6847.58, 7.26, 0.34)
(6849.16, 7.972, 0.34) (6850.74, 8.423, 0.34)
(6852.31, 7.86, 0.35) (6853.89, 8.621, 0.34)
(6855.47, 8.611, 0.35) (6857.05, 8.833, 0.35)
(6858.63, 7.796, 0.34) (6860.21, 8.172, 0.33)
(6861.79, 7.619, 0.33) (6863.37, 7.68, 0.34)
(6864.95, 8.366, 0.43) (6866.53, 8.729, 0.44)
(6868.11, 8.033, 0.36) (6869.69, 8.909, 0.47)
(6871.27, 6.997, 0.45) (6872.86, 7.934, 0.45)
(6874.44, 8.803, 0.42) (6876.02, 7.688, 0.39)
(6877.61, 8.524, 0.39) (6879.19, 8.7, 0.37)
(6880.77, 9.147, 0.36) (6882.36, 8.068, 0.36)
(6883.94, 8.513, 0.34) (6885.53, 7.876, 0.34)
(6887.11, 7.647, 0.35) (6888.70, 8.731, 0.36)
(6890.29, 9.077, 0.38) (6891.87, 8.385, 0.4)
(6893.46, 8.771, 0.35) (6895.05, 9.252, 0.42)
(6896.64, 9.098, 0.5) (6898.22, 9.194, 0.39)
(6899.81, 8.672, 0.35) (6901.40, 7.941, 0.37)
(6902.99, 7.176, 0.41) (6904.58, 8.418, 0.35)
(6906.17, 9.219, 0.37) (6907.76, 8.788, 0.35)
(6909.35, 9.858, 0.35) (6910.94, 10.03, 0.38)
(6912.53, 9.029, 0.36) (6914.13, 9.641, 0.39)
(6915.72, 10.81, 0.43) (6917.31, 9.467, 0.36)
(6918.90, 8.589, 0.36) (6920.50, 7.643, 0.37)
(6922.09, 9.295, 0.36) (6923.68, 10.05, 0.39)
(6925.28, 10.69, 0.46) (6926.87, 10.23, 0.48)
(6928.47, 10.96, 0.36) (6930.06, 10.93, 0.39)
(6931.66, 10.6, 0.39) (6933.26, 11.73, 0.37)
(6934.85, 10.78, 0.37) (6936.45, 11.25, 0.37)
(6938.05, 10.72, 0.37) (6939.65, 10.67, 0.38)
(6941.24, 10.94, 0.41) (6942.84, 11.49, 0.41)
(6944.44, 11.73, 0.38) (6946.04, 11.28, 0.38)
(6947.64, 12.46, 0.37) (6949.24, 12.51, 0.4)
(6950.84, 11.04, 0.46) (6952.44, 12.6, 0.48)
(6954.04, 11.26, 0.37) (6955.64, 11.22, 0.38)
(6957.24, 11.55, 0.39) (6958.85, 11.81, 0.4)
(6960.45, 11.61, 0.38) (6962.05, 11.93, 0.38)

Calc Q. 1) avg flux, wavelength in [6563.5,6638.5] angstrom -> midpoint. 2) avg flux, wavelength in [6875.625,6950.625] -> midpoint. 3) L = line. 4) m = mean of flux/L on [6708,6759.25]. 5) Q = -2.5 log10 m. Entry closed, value 0.24 mag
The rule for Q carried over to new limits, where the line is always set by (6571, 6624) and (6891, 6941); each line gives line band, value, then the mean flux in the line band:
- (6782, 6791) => 0.27 mag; 8.36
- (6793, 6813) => 0.29 mag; 8.14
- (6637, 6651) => 0.04 mag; 11.5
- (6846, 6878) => 0.23 mag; 8.15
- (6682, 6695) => 0.24 mag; 9.23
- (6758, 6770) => 0.18 mag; 9.23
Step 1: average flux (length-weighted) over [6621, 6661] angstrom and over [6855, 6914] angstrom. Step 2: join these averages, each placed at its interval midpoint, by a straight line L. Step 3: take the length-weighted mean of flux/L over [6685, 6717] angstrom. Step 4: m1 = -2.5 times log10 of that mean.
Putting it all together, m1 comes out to 0.10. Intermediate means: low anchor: 11.3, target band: 9.66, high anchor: 8.51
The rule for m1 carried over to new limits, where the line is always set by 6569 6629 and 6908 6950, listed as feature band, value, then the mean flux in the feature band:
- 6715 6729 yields 0.354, 8.38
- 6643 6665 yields 0.108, 10.9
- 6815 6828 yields 0.314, 8.29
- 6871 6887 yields 0.290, 8.24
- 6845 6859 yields 0.303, 8.25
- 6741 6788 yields 0.267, 8.9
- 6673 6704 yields 0.214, 9.68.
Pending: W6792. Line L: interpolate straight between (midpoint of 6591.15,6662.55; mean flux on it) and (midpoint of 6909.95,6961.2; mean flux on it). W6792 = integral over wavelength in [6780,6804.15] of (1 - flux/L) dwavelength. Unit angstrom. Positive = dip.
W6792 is 6.1 angstrom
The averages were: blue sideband 11.7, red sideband 10.8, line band 8.37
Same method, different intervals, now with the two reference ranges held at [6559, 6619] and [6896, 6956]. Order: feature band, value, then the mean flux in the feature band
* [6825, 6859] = 7.6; 8.37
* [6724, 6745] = 4.7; 8.92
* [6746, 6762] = 3.8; 8.72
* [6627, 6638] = 0.7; 11.4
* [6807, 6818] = 2.8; 8.2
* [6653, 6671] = 2.2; 10.6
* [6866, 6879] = 2.9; 8.21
